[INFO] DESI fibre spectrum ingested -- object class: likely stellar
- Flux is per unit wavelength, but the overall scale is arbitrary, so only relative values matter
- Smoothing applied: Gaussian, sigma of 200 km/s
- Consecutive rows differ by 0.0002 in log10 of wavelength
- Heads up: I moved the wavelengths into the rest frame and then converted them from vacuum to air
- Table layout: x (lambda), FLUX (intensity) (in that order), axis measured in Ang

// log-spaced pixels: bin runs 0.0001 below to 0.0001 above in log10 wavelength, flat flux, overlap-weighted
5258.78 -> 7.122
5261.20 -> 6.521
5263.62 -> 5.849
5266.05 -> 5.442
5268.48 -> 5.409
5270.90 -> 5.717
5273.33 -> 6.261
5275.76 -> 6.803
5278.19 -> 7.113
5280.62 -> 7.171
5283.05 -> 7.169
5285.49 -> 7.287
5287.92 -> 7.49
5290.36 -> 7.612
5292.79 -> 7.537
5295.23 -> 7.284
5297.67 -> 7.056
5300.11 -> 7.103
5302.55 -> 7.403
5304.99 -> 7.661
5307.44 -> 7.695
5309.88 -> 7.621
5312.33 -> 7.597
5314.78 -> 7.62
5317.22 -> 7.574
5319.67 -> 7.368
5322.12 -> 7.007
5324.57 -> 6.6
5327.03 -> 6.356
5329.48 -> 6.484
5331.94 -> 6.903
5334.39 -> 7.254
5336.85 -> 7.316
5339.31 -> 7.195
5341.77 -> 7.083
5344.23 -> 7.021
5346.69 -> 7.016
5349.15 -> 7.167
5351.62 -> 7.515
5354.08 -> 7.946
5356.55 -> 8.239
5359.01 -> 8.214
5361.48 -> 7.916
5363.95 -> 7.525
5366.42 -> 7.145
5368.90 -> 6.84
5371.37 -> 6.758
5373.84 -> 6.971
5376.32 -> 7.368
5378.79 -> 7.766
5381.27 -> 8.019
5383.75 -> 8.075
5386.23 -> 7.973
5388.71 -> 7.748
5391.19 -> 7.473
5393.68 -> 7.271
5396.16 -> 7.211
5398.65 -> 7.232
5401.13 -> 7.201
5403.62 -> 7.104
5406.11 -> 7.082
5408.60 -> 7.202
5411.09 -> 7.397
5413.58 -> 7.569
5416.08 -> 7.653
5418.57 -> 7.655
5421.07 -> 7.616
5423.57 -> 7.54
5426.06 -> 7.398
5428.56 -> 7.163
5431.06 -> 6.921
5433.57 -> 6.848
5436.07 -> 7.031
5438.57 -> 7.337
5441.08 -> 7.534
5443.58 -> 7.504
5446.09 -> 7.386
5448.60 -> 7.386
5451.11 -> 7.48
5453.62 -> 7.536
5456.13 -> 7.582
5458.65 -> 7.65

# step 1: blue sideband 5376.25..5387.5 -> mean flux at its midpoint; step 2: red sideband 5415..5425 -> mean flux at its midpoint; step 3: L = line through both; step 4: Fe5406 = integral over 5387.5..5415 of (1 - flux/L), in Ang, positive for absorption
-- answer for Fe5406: 1.5 Ang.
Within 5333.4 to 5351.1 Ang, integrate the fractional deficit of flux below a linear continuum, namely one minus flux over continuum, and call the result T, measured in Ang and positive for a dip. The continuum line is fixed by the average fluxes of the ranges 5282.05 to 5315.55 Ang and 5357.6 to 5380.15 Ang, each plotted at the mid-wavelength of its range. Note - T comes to 0.6 Ang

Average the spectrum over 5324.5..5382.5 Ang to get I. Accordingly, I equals 7.29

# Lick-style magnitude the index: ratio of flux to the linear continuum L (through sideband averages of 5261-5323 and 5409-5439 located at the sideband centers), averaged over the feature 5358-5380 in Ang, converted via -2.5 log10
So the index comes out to -0.026 mag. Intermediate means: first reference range 7.02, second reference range 7.34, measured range 7.38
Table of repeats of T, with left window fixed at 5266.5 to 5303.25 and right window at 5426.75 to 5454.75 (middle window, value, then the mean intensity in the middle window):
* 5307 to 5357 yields -1.5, 7.24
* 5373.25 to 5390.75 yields -1.4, 7.72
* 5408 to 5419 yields -0.4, 7.5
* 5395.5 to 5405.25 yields 0.0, 7.18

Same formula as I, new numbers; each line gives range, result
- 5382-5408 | 7.44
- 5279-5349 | 7.23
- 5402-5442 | 7.31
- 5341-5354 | 7.24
